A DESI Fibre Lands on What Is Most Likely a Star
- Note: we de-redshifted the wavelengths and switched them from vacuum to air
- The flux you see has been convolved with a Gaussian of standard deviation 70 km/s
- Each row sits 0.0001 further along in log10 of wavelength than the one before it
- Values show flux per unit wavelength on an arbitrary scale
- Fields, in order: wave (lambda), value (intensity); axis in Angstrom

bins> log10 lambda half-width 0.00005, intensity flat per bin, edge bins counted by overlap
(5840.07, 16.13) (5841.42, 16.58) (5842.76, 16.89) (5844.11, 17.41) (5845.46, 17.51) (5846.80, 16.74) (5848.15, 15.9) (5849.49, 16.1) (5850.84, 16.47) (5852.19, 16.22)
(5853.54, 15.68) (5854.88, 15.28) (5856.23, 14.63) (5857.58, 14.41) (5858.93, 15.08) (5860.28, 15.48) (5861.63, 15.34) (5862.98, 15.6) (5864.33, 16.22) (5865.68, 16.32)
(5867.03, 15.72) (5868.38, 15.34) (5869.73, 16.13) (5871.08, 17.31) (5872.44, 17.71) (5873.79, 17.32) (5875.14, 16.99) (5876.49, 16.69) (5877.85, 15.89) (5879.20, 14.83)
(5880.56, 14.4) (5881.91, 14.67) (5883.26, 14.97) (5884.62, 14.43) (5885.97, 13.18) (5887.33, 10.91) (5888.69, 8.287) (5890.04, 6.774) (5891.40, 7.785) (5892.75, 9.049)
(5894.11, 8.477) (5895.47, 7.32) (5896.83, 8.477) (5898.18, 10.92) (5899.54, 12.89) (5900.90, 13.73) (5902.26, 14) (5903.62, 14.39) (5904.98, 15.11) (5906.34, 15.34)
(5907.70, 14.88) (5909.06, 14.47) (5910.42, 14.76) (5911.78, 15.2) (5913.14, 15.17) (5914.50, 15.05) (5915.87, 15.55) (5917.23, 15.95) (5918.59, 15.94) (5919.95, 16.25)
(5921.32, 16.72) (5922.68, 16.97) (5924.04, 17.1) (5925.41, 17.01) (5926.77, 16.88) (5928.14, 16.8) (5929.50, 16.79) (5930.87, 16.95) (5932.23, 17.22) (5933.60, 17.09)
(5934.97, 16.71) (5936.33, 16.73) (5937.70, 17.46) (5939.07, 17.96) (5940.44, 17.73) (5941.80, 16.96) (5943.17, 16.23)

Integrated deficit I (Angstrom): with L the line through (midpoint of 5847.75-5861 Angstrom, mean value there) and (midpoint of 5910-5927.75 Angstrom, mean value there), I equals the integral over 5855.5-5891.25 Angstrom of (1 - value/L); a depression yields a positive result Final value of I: 2.2 Angstrom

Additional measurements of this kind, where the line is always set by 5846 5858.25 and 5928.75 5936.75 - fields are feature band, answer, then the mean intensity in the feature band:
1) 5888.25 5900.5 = 5.5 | 9.01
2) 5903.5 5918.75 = 1.3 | 15.2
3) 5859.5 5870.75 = 0.1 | 15.8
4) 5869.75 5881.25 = -0.2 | 16.4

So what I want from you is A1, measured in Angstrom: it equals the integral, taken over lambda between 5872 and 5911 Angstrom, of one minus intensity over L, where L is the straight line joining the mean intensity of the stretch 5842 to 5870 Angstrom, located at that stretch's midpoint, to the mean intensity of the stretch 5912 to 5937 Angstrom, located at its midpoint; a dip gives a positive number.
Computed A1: 7.7 Angstrom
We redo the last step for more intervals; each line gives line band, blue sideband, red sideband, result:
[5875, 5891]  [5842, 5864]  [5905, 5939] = 2.76 Angstrom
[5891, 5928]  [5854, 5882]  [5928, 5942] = 5.95 Angstrom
